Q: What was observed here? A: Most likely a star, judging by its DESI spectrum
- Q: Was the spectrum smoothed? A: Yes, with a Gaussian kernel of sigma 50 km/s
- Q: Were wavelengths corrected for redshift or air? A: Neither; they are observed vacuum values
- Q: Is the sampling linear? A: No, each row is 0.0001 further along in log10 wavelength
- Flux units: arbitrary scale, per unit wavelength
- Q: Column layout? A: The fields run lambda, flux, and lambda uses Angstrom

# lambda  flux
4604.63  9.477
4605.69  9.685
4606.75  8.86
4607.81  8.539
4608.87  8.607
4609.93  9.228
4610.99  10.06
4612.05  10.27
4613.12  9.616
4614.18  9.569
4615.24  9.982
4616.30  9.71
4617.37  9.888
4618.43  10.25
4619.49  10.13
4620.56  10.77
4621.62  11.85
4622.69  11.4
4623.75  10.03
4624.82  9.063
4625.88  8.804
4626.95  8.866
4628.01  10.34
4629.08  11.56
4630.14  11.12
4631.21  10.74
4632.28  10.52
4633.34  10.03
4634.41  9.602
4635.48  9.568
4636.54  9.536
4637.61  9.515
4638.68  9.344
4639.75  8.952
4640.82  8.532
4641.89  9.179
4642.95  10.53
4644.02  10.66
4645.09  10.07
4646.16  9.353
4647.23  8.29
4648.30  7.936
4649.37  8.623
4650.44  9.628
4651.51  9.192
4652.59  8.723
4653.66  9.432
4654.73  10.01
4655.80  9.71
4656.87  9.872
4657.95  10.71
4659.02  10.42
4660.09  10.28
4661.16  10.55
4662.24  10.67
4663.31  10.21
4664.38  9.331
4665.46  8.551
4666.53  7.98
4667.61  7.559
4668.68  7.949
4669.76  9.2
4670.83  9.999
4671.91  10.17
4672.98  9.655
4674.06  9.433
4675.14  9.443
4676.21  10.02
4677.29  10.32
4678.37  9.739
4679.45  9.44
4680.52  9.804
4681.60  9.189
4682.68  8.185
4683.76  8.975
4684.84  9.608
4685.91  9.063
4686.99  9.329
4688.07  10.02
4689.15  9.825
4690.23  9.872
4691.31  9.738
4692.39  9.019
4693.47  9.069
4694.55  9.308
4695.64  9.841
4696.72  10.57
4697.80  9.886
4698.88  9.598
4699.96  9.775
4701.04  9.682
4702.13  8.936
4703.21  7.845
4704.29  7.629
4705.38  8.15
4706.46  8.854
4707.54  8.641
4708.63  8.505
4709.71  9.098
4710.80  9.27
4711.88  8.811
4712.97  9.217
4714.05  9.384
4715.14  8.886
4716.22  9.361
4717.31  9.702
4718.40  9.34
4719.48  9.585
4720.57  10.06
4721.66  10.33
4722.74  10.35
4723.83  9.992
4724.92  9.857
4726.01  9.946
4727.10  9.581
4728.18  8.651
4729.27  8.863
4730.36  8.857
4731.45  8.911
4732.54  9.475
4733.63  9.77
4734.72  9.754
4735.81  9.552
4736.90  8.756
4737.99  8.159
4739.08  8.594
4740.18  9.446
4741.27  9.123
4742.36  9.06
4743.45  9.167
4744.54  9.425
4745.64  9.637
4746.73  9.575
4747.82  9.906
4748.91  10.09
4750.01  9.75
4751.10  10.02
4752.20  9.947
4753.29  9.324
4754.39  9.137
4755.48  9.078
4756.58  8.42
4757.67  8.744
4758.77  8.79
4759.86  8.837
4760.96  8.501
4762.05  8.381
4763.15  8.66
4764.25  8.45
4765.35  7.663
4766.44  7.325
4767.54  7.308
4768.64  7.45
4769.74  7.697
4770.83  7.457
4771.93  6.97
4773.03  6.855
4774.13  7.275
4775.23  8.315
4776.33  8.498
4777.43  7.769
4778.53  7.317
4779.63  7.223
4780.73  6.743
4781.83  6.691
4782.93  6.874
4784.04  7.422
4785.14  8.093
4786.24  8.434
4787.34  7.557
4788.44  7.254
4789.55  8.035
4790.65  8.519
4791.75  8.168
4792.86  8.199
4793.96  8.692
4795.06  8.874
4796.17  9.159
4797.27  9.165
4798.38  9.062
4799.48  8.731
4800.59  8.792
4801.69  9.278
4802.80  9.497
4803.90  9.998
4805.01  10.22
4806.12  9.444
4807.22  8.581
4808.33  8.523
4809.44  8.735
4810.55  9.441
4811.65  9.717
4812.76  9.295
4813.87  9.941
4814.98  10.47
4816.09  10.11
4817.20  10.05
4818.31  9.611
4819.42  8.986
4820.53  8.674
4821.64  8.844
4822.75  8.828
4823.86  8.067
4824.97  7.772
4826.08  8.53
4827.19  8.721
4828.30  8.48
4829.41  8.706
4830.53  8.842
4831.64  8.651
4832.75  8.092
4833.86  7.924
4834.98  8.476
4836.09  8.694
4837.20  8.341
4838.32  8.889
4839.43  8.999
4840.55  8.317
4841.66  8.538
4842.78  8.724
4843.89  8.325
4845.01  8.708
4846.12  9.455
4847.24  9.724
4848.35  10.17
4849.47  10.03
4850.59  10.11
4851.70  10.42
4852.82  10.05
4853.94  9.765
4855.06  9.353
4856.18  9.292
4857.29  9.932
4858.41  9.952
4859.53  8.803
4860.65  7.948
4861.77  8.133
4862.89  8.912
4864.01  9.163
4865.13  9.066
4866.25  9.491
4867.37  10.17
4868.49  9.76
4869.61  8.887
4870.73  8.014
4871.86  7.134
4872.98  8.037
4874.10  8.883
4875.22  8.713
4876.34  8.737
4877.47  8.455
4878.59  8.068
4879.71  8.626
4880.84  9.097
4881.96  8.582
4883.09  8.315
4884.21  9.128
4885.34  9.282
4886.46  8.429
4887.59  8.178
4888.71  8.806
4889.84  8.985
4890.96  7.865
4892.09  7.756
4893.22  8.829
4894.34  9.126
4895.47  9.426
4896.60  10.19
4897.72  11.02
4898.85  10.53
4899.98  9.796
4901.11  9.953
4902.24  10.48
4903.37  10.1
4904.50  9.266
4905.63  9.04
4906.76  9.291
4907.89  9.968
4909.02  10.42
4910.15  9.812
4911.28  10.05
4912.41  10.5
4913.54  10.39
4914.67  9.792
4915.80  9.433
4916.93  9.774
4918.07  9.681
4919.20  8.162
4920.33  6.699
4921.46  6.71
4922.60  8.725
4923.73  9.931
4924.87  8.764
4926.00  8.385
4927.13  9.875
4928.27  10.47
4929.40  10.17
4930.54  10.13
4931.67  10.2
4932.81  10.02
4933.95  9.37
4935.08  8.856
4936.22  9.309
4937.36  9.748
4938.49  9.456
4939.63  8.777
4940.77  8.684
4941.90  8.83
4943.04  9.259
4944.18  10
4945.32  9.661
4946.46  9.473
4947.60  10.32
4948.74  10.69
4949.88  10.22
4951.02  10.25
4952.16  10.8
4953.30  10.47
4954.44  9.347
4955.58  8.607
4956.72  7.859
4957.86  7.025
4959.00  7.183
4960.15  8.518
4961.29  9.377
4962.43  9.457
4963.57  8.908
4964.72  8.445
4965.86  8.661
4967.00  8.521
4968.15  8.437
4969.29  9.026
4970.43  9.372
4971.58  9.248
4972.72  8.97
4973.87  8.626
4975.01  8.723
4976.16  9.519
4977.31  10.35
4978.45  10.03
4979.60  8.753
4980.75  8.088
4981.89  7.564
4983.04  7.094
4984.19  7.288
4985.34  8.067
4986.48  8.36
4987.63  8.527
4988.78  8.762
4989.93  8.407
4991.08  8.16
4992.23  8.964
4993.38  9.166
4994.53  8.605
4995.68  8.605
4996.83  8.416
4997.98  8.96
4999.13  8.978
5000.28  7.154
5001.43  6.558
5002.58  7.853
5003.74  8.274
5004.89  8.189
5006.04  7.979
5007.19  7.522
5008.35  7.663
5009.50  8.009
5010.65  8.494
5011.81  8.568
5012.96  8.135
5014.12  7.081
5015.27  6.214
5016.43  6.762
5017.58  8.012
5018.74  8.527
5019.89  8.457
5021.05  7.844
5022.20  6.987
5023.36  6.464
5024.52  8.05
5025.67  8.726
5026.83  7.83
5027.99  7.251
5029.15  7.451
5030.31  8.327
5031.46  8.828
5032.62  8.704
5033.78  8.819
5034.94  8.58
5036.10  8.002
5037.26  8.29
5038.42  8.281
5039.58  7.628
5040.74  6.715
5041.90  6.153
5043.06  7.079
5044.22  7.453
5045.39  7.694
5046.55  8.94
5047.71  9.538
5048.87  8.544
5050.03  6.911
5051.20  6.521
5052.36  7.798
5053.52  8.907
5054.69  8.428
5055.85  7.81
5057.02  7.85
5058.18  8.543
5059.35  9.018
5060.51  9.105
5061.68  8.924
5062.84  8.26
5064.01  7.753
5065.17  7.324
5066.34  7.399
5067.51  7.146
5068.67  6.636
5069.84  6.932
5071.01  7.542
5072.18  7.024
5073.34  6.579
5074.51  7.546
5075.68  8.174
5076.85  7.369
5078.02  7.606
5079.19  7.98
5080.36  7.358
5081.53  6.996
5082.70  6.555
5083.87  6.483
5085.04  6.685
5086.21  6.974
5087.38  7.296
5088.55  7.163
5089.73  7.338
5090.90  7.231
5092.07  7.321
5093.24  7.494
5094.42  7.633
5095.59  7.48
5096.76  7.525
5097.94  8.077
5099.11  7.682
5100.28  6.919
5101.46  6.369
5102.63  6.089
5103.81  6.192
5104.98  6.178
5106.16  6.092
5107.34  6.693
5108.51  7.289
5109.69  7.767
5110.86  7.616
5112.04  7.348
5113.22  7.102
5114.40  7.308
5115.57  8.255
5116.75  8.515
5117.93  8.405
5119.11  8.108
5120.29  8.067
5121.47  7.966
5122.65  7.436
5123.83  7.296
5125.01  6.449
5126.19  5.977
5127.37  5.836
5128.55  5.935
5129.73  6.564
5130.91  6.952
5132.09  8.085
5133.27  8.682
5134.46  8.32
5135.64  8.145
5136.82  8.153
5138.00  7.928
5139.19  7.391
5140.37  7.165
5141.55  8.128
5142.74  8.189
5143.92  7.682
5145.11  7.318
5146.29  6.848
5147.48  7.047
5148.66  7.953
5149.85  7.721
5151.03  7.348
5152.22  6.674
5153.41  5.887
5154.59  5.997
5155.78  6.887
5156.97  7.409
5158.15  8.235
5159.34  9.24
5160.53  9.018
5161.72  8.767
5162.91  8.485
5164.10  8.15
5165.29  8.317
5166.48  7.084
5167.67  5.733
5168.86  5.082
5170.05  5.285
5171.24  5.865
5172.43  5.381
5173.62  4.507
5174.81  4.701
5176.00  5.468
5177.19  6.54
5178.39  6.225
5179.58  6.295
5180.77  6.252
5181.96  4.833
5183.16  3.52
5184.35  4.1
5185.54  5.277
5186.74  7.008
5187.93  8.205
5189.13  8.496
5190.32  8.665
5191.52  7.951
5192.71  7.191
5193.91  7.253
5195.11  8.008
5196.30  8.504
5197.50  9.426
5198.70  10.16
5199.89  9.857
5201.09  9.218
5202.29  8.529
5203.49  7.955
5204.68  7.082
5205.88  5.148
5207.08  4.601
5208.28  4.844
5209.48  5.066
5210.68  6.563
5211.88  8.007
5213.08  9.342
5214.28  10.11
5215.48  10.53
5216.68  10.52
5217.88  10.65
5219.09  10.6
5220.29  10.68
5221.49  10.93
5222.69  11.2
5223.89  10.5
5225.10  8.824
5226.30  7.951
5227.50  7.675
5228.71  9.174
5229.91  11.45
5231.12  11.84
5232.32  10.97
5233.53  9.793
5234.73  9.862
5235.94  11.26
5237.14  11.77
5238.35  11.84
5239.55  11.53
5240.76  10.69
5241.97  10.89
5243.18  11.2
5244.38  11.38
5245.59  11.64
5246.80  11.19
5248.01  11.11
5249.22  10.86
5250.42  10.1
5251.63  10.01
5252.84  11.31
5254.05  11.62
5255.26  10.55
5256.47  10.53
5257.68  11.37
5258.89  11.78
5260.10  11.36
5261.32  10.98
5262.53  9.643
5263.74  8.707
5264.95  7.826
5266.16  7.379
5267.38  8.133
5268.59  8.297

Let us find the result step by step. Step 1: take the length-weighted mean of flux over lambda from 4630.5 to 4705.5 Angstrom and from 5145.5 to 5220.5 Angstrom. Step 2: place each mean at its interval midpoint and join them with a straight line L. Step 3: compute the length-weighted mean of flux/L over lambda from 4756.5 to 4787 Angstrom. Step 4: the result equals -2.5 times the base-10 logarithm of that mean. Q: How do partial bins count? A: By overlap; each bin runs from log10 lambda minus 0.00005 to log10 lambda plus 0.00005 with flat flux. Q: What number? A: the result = 0.16 mag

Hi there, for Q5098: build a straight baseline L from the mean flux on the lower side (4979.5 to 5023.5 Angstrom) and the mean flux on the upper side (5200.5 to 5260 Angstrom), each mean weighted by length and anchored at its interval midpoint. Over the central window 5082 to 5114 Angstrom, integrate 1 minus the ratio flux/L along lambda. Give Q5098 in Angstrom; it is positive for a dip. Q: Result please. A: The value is 6.3 Angstrom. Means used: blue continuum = 7.99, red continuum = 9.86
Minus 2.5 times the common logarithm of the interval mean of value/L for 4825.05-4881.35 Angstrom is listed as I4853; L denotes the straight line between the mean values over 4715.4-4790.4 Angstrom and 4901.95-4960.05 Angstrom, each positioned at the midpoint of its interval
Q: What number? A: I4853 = 0.02 mag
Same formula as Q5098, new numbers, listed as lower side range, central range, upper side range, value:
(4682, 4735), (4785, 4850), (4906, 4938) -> 3.5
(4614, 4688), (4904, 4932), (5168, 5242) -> -1.5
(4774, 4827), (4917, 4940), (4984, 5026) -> -2.6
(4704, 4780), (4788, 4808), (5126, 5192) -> -0.6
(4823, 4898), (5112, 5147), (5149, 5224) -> 1.0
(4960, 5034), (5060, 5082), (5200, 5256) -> 3.0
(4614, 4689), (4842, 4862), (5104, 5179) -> -1.7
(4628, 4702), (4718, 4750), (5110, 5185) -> -0.8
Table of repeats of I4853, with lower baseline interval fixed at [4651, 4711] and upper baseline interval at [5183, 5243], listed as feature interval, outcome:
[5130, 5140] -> 0.137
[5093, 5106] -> 0.270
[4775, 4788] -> 0.224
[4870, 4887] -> 0.086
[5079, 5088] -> 0.273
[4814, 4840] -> 0.050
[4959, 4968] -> 0.050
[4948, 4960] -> -0.012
